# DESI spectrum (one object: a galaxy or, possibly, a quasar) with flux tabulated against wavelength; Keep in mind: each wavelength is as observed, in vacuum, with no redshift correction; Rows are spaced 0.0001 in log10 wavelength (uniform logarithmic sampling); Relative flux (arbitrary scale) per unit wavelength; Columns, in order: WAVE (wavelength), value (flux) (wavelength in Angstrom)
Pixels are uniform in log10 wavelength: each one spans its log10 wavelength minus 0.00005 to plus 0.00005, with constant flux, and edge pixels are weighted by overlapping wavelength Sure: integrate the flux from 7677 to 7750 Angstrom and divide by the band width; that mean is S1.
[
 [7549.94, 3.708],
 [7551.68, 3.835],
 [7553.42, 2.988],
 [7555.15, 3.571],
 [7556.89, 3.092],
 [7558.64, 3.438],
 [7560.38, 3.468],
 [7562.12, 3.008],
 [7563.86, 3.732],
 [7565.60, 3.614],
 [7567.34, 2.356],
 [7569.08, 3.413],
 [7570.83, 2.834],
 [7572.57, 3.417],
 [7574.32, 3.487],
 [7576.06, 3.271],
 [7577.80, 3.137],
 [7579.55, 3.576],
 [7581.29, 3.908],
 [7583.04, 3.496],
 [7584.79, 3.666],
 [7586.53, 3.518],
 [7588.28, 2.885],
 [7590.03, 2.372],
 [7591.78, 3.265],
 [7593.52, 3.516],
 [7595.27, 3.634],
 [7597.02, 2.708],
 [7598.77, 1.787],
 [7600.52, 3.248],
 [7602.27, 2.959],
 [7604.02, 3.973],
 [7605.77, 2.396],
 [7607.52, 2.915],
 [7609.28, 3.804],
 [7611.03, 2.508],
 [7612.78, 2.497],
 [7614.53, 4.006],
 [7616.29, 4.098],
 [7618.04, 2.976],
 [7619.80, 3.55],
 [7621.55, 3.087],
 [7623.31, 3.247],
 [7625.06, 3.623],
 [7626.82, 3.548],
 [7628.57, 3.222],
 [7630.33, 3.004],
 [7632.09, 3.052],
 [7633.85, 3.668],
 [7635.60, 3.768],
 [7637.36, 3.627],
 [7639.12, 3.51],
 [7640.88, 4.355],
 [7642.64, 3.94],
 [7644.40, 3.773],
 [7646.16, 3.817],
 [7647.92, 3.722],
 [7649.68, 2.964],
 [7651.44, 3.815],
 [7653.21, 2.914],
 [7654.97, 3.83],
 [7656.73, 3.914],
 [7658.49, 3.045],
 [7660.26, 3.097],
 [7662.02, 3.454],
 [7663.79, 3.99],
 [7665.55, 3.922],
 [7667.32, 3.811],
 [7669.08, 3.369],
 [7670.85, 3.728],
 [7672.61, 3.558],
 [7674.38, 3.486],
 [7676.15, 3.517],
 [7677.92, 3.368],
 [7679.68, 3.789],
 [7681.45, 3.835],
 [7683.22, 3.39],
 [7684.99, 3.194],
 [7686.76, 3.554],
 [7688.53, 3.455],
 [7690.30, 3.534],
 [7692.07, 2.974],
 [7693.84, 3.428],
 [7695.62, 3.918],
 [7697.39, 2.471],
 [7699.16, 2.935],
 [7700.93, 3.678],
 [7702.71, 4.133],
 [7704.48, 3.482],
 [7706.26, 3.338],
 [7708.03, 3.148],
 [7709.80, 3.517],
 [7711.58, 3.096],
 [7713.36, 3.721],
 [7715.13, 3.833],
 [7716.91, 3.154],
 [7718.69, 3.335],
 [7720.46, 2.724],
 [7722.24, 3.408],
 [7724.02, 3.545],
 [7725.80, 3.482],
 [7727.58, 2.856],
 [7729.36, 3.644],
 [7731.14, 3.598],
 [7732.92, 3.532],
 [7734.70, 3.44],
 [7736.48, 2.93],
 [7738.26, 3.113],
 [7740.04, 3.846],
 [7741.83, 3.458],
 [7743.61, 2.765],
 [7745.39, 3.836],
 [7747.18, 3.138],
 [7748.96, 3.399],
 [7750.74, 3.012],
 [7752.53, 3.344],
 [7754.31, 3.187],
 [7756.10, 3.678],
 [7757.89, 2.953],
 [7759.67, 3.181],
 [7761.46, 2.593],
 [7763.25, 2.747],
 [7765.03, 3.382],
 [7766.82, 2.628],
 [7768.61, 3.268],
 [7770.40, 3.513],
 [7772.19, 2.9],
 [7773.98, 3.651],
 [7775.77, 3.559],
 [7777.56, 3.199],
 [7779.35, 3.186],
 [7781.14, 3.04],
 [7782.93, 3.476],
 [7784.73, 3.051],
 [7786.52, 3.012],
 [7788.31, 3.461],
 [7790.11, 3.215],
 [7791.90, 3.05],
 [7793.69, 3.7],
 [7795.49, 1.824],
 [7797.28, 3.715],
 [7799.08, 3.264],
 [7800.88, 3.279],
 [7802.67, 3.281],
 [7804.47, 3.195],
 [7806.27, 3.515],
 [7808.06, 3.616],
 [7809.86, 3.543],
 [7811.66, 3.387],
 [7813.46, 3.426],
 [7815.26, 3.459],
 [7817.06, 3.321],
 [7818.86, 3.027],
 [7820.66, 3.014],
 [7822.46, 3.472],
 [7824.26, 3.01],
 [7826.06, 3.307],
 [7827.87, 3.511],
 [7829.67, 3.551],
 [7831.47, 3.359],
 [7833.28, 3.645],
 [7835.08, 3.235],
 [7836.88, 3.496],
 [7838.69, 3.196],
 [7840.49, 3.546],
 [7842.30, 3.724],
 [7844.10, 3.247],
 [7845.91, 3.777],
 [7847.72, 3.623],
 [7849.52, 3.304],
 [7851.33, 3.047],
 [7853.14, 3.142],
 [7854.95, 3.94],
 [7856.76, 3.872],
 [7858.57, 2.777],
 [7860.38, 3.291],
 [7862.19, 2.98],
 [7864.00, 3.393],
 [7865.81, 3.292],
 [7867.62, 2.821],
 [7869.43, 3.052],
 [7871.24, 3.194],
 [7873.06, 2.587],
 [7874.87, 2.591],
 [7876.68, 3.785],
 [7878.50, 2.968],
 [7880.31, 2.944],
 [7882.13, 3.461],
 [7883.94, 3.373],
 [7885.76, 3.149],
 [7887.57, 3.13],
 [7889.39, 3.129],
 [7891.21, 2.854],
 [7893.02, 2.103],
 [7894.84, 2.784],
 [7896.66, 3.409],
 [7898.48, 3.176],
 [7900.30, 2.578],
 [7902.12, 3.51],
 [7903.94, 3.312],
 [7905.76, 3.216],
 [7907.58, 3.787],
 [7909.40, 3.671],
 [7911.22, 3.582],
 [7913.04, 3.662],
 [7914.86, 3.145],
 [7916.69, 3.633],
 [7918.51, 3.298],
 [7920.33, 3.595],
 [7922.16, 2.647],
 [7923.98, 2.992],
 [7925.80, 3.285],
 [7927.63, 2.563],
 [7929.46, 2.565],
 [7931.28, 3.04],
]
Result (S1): 3.39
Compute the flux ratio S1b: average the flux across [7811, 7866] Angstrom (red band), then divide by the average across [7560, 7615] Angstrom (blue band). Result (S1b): 1.1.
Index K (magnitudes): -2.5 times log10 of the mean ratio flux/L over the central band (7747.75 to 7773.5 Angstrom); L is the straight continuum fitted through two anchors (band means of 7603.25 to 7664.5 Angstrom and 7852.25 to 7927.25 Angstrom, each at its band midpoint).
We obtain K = 0.06 mag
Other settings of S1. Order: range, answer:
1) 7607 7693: 3.49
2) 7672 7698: 3.44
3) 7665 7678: 3.6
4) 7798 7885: 3.31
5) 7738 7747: 3.4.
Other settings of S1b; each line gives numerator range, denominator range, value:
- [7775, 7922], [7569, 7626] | 1.01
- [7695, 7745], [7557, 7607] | 1.05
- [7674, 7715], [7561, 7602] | 1.07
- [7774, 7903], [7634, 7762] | 0.94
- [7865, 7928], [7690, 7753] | 0.94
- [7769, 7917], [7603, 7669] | 0.94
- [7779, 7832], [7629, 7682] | 0.91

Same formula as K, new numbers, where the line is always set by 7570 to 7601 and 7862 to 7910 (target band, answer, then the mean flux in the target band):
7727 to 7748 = -0.06 mag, 3.35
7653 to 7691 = -0.12 mag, 3.55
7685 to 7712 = -0.07 mag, 3.38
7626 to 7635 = -0.04 mag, 3.31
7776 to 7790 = -0.02 mag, 3.22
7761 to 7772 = 0.04 mag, 3.03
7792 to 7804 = -0.01 mag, 3.17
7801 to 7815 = -0.09 mag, 3.42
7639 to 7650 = -0.18 mag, 3.78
